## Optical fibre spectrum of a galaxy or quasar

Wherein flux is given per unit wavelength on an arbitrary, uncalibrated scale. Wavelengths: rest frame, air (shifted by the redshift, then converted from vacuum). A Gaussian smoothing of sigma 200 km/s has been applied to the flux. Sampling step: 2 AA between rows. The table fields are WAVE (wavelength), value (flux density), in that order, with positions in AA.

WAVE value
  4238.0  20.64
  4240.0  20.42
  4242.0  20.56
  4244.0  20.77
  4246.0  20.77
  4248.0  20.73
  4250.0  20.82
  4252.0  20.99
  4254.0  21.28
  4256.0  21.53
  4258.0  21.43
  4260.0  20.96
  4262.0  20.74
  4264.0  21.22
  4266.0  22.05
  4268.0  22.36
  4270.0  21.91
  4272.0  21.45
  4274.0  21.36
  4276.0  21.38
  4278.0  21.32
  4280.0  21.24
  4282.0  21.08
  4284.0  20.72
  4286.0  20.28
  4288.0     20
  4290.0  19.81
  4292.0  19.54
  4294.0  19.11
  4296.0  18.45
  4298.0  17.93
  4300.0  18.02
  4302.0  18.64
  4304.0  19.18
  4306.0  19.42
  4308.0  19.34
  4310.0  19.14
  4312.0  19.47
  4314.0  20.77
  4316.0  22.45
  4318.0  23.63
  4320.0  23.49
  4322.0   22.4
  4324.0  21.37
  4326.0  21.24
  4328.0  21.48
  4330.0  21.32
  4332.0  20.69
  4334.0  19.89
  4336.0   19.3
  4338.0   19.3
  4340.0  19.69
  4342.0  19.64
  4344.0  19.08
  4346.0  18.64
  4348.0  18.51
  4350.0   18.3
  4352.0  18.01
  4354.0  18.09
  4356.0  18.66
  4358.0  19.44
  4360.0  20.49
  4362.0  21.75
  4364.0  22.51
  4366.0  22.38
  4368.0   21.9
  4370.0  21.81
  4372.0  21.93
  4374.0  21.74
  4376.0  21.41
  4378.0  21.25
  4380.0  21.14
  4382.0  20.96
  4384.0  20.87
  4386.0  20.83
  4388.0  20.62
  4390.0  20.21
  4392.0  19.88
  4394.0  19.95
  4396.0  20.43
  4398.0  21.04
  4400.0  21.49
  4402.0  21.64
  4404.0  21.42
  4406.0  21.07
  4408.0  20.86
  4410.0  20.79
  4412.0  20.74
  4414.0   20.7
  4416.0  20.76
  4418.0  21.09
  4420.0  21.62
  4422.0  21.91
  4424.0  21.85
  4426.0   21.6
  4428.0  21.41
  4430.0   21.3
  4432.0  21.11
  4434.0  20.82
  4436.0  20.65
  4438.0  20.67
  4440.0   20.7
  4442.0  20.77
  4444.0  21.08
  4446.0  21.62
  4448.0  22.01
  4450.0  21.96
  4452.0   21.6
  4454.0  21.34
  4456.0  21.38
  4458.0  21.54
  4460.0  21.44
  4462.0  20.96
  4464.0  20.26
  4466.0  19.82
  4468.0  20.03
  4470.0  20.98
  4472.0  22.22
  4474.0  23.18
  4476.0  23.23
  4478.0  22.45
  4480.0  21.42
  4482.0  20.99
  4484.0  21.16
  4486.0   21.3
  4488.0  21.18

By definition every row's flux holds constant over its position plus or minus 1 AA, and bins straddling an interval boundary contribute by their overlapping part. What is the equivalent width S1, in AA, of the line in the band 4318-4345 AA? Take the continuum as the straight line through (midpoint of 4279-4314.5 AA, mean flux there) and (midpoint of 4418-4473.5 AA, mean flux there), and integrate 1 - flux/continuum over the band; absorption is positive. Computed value -1.2 AA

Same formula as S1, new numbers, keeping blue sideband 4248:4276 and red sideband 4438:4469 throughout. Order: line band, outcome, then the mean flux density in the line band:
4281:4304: 2.1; 19.4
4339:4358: 2.2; 18.8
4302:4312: 1.0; 19.2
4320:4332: -0.2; 21.6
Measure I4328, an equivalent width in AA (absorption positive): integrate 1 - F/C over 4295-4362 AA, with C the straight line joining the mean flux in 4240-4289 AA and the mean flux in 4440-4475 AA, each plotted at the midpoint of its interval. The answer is 4.0 AA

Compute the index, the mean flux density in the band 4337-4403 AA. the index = 20.4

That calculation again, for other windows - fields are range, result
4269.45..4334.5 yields 20.5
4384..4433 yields 21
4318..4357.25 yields 20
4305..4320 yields 20.8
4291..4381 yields 20.3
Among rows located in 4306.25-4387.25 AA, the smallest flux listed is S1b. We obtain 18.01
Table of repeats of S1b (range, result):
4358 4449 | 19.44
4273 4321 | 17.93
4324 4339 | 19.3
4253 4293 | 19.54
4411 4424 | 20.7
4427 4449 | 20.65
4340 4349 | 18.51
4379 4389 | 20.62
